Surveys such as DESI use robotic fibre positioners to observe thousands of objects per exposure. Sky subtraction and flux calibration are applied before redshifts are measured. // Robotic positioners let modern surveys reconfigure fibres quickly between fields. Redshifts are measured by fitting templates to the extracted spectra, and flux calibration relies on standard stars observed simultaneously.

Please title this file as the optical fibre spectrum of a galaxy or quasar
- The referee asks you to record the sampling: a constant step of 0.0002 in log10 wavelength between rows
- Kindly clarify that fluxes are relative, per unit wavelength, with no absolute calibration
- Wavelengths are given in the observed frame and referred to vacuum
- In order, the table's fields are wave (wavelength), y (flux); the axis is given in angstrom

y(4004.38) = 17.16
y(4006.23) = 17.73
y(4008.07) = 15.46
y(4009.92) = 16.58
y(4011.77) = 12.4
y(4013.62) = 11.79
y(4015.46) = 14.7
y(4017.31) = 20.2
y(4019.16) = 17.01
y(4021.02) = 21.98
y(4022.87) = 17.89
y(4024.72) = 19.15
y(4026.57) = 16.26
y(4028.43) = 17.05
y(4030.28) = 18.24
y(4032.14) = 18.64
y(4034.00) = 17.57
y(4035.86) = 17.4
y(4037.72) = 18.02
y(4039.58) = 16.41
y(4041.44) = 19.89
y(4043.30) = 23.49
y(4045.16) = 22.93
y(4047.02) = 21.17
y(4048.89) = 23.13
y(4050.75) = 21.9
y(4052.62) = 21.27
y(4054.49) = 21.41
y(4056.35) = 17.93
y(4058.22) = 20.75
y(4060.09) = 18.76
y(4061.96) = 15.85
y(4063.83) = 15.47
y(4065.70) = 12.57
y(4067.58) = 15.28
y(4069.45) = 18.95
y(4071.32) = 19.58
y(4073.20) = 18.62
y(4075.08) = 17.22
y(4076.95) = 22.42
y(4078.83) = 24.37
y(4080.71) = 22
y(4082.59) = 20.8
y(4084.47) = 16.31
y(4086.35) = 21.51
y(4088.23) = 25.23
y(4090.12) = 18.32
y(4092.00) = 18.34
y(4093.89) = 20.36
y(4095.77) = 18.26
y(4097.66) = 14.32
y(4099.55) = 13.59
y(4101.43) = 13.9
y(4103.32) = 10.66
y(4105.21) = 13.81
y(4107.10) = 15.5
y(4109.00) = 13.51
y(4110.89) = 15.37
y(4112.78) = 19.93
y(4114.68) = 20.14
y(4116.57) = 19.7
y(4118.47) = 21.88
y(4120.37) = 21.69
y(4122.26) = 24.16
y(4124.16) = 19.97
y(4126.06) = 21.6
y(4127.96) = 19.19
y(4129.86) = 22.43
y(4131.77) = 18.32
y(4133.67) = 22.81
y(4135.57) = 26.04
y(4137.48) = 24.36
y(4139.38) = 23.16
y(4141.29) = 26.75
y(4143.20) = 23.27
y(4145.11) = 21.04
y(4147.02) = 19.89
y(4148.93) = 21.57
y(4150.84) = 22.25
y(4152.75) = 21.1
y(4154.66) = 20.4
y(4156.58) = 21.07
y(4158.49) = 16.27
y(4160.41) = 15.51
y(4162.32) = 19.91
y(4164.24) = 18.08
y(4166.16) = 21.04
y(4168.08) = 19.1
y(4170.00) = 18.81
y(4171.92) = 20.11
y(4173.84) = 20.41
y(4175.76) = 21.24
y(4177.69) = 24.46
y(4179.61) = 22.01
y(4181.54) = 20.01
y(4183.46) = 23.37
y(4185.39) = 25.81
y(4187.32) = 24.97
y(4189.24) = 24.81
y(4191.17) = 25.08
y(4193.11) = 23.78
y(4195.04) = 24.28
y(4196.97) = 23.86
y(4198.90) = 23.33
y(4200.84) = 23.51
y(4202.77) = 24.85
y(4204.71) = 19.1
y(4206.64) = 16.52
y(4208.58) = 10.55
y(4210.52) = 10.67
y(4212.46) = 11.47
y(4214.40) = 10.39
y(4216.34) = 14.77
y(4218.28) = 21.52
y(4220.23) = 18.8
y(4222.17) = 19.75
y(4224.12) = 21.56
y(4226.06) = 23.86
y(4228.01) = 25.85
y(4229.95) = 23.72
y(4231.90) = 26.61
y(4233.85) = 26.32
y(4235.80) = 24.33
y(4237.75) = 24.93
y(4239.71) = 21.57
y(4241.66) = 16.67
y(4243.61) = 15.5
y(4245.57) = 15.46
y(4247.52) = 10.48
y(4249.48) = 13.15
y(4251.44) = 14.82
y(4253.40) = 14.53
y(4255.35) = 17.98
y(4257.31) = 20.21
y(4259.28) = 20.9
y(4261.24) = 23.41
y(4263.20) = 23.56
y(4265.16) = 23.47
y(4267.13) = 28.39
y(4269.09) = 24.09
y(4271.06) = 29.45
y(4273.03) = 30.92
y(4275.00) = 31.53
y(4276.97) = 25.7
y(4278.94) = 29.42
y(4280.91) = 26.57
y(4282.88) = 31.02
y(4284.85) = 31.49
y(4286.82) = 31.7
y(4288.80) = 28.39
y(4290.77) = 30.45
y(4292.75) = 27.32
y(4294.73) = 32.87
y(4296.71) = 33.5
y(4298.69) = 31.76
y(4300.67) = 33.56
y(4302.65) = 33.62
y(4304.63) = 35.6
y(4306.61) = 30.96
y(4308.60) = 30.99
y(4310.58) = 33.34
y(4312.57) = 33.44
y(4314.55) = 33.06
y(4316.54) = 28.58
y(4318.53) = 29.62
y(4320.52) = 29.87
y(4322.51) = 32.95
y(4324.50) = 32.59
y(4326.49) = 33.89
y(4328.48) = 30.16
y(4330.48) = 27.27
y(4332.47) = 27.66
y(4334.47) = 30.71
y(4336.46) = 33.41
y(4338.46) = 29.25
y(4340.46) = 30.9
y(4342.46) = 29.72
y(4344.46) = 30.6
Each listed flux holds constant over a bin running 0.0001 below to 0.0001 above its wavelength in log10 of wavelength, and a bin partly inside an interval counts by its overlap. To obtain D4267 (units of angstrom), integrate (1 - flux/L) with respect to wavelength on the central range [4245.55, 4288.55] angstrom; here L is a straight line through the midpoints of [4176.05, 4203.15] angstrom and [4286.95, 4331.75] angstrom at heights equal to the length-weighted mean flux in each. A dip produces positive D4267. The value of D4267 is 7.6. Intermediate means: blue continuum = 23.8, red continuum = 31.5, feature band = 23.8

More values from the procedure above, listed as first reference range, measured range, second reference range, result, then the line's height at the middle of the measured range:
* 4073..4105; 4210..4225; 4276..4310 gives 5.8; 26.3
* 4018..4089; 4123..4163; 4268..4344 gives 3.5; 23.4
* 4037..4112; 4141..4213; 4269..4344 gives 9.2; 23.9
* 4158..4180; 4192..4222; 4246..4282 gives 3.3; 20.9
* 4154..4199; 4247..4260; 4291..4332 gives 5.3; 27.3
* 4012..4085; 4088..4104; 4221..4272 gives 2.2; 19.4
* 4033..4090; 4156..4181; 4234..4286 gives 1.7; 21.3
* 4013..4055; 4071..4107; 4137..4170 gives 2.7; 19.8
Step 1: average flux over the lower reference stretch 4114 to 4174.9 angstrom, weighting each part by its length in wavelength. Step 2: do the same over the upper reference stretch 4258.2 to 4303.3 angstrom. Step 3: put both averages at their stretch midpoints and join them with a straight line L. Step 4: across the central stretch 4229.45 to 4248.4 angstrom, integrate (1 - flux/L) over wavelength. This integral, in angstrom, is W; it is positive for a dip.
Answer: 4.2 angstrom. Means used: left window 21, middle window 20.5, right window 28.8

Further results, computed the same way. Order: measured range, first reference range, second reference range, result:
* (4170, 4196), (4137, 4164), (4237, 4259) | -4.4 angstrom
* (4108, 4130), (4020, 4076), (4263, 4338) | 2.2 angstrom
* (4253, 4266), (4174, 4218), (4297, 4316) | 3.2 angstrom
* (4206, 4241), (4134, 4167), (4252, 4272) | 3.9 angstrom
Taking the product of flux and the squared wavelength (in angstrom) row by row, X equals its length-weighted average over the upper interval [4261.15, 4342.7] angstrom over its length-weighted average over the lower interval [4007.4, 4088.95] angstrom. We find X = 1.82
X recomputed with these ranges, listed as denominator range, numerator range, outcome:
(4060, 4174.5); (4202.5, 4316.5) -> 1.34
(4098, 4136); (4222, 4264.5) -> 1.16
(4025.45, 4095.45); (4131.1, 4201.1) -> 1.20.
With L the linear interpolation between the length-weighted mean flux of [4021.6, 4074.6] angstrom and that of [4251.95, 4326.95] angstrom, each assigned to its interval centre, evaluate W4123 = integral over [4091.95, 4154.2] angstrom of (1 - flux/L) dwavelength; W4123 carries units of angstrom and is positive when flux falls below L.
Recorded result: 6.5 angstrom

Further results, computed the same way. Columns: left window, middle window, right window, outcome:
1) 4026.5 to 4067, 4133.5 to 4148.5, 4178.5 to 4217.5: -2.8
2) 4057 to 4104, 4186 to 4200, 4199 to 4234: -3.8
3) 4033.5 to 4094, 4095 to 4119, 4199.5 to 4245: 4.3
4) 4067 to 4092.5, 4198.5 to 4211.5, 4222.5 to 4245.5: 2.3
